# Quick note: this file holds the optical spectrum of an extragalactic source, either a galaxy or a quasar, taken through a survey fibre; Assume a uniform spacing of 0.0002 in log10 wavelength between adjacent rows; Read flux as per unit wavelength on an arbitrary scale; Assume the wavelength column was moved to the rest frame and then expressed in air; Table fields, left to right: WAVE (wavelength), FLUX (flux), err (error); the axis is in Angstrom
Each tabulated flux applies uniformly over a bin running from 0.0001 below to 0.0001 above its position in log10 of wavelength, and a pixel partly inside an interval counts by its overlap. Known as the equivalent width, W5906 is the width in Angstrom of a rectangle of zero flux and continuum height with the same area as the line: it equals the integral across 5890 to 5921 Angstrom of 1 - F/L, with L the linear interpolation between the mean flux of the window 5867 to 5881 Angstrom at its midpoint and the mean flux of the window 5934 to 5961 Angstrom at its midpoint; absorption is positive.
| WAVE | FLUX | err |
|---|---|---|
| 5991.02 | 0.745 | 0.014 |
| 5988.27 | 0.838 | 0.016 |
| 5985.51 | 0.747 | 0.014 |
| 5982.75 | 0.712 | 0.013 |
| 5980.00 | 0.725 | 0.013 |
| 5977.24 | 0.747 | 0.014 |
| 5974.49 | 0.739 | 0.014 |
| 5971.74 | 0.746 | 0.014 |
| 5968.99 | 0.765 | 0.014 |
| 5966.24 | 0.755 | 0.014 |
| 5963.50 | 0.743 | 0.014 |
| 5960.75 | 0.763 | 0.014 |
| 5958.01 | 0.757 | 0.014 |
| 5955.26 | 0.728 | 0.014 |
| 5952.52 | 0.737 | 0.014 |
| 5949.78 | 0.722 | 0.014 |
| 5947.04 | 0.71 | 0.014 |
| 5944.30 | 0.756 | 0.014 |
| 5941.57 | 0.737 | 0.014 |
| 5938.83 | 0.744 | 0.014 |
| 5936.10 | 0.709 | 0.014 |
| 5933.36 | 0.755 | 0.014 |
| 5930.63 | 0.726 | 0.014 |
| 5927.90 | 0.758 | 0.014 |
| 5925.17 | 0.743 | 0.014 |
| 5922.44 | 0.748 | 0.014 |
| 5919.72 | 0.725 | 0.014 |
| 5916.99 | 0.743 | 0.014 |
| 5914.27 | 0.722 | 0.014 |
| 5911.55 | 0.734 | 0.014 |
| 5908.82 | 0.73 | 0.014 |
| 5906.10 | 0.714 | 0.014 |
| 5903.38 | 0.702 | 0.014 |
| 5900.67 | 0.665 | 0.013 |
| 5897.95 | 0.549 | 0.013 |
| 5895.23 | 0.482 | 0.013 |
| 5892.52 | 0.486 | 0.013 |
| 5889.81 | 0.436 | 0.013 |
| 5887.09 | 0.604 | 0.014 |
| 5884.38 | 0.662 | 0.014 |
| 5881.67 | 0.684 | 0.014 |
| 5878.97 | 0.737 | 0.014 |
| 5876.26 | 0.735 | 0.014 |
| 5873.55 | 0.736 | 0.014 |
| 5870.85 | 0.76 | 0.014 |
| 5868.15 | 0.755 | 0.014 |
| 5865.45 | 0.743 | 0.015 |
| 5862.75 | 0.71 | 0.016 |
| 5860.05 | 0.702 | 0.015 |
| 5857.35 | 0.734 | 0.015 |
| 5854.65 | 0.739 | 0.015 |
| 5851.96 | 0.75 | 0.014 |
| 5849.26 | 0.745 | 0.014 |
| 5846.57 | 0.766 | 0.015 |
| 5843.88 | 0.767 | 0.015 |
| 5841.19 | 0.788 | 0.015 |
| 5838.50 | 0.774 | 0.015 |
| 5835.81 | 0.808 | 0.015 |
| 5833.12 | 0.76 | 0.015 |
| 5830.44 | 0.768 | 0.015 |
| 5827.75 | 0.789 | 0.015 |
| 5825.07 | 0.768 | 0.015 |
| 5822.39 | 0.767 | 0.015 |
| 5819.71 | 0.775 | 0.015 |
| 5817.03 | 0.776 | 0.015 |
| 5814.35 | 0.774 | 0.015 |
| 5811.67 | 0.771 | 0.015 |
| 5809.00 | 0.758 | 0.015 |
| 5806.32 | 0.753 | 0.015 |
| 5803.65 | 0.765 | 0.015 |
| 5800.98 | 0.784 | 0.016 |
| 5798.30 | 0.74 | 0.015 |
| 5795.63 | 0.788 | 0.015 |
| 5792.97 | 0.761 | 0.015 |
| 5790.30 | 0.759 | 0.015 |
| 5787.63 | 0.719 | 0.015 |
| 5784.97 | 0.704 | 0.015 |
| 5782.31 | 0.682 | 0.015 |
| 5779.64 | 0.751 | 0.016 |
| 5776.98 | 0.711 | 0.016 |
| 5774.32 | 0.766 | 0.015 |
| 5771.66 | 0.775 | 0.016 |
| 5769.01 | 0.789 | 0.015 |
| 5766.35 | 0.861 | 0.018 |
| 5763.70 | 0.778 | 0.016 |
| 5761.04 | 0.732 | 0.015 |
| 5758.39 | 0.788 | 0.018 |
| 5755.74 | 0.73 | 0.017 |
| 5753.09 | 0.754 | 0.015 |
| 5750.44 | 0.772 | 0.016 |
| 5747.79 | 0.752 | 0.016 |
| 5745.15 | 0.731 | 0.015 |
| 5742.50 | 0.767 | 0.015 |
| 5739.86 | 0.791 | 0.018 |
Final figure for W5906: 3.70 Angstrom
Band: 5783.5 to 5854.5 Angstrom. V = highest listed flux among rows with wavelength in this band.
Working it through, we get 0.808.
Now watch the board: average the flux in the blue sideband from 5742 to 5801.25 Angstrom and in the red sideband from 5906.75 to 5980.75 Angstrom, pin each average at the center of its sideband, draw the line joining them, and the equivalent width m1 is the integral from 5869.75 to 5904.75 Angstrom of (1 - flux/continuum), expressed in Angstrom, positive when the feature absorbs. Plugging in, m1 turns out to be 5.3 Angstrom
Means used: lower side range 0.756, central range 0.633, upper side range 0.739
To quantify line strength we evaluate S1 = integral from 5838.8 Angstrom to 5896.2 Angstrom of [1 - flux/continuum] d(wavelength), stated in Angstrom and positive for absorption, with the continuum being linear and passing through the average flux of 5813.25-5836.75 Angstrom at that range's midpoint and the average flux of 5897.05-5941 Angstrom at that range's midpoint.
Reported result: 4.3 Angstrom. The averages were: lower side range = 0.776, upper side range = 0.719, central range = 0.694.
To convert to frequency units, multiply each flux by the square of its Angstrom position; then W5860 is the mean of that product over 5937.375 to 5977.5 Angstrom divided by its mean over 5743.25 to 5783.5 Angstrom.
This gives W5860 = 1.05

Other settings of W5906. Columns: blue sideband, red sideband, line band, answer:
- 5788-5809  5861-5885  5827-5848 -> -1.0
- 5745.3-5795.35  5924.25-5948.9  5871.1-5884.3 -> 0.4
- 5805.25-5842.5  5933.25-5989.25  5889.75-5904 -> 3.8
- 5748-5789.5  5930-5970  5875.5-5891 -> 2.2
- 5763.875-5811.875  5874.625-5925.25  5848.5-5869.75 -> -1.2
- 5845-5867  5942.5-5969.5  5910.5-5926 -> 0.1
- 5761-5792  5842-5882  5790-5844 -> -1.8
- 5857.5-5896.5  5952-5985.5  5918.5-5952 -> -1.1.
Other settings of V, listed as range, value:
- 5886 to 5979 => 0.765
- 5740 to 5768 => 0.861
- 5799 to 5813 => 0.784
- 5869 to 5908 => 0.76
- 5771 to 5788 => 0.775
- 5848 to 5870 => 0.755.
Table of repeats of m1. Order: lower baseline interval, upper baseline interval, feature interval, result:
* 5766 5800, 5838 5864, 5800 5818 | -0.4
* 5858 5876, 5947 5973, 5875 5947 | 5.3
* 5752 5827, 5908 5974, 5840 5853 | -0.2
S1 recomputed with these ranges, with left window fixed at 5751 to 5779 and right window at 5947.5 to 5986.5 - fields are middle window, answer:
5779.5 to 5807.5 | 0.7 Angstrom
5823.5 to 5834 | -0.2 Angstrom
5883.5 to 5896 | 3.7 Angstrom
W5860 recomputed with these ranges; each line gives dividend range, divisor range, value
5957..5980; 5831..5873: 1.04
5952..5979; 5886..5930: 1.15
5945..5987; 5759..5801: 1.04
